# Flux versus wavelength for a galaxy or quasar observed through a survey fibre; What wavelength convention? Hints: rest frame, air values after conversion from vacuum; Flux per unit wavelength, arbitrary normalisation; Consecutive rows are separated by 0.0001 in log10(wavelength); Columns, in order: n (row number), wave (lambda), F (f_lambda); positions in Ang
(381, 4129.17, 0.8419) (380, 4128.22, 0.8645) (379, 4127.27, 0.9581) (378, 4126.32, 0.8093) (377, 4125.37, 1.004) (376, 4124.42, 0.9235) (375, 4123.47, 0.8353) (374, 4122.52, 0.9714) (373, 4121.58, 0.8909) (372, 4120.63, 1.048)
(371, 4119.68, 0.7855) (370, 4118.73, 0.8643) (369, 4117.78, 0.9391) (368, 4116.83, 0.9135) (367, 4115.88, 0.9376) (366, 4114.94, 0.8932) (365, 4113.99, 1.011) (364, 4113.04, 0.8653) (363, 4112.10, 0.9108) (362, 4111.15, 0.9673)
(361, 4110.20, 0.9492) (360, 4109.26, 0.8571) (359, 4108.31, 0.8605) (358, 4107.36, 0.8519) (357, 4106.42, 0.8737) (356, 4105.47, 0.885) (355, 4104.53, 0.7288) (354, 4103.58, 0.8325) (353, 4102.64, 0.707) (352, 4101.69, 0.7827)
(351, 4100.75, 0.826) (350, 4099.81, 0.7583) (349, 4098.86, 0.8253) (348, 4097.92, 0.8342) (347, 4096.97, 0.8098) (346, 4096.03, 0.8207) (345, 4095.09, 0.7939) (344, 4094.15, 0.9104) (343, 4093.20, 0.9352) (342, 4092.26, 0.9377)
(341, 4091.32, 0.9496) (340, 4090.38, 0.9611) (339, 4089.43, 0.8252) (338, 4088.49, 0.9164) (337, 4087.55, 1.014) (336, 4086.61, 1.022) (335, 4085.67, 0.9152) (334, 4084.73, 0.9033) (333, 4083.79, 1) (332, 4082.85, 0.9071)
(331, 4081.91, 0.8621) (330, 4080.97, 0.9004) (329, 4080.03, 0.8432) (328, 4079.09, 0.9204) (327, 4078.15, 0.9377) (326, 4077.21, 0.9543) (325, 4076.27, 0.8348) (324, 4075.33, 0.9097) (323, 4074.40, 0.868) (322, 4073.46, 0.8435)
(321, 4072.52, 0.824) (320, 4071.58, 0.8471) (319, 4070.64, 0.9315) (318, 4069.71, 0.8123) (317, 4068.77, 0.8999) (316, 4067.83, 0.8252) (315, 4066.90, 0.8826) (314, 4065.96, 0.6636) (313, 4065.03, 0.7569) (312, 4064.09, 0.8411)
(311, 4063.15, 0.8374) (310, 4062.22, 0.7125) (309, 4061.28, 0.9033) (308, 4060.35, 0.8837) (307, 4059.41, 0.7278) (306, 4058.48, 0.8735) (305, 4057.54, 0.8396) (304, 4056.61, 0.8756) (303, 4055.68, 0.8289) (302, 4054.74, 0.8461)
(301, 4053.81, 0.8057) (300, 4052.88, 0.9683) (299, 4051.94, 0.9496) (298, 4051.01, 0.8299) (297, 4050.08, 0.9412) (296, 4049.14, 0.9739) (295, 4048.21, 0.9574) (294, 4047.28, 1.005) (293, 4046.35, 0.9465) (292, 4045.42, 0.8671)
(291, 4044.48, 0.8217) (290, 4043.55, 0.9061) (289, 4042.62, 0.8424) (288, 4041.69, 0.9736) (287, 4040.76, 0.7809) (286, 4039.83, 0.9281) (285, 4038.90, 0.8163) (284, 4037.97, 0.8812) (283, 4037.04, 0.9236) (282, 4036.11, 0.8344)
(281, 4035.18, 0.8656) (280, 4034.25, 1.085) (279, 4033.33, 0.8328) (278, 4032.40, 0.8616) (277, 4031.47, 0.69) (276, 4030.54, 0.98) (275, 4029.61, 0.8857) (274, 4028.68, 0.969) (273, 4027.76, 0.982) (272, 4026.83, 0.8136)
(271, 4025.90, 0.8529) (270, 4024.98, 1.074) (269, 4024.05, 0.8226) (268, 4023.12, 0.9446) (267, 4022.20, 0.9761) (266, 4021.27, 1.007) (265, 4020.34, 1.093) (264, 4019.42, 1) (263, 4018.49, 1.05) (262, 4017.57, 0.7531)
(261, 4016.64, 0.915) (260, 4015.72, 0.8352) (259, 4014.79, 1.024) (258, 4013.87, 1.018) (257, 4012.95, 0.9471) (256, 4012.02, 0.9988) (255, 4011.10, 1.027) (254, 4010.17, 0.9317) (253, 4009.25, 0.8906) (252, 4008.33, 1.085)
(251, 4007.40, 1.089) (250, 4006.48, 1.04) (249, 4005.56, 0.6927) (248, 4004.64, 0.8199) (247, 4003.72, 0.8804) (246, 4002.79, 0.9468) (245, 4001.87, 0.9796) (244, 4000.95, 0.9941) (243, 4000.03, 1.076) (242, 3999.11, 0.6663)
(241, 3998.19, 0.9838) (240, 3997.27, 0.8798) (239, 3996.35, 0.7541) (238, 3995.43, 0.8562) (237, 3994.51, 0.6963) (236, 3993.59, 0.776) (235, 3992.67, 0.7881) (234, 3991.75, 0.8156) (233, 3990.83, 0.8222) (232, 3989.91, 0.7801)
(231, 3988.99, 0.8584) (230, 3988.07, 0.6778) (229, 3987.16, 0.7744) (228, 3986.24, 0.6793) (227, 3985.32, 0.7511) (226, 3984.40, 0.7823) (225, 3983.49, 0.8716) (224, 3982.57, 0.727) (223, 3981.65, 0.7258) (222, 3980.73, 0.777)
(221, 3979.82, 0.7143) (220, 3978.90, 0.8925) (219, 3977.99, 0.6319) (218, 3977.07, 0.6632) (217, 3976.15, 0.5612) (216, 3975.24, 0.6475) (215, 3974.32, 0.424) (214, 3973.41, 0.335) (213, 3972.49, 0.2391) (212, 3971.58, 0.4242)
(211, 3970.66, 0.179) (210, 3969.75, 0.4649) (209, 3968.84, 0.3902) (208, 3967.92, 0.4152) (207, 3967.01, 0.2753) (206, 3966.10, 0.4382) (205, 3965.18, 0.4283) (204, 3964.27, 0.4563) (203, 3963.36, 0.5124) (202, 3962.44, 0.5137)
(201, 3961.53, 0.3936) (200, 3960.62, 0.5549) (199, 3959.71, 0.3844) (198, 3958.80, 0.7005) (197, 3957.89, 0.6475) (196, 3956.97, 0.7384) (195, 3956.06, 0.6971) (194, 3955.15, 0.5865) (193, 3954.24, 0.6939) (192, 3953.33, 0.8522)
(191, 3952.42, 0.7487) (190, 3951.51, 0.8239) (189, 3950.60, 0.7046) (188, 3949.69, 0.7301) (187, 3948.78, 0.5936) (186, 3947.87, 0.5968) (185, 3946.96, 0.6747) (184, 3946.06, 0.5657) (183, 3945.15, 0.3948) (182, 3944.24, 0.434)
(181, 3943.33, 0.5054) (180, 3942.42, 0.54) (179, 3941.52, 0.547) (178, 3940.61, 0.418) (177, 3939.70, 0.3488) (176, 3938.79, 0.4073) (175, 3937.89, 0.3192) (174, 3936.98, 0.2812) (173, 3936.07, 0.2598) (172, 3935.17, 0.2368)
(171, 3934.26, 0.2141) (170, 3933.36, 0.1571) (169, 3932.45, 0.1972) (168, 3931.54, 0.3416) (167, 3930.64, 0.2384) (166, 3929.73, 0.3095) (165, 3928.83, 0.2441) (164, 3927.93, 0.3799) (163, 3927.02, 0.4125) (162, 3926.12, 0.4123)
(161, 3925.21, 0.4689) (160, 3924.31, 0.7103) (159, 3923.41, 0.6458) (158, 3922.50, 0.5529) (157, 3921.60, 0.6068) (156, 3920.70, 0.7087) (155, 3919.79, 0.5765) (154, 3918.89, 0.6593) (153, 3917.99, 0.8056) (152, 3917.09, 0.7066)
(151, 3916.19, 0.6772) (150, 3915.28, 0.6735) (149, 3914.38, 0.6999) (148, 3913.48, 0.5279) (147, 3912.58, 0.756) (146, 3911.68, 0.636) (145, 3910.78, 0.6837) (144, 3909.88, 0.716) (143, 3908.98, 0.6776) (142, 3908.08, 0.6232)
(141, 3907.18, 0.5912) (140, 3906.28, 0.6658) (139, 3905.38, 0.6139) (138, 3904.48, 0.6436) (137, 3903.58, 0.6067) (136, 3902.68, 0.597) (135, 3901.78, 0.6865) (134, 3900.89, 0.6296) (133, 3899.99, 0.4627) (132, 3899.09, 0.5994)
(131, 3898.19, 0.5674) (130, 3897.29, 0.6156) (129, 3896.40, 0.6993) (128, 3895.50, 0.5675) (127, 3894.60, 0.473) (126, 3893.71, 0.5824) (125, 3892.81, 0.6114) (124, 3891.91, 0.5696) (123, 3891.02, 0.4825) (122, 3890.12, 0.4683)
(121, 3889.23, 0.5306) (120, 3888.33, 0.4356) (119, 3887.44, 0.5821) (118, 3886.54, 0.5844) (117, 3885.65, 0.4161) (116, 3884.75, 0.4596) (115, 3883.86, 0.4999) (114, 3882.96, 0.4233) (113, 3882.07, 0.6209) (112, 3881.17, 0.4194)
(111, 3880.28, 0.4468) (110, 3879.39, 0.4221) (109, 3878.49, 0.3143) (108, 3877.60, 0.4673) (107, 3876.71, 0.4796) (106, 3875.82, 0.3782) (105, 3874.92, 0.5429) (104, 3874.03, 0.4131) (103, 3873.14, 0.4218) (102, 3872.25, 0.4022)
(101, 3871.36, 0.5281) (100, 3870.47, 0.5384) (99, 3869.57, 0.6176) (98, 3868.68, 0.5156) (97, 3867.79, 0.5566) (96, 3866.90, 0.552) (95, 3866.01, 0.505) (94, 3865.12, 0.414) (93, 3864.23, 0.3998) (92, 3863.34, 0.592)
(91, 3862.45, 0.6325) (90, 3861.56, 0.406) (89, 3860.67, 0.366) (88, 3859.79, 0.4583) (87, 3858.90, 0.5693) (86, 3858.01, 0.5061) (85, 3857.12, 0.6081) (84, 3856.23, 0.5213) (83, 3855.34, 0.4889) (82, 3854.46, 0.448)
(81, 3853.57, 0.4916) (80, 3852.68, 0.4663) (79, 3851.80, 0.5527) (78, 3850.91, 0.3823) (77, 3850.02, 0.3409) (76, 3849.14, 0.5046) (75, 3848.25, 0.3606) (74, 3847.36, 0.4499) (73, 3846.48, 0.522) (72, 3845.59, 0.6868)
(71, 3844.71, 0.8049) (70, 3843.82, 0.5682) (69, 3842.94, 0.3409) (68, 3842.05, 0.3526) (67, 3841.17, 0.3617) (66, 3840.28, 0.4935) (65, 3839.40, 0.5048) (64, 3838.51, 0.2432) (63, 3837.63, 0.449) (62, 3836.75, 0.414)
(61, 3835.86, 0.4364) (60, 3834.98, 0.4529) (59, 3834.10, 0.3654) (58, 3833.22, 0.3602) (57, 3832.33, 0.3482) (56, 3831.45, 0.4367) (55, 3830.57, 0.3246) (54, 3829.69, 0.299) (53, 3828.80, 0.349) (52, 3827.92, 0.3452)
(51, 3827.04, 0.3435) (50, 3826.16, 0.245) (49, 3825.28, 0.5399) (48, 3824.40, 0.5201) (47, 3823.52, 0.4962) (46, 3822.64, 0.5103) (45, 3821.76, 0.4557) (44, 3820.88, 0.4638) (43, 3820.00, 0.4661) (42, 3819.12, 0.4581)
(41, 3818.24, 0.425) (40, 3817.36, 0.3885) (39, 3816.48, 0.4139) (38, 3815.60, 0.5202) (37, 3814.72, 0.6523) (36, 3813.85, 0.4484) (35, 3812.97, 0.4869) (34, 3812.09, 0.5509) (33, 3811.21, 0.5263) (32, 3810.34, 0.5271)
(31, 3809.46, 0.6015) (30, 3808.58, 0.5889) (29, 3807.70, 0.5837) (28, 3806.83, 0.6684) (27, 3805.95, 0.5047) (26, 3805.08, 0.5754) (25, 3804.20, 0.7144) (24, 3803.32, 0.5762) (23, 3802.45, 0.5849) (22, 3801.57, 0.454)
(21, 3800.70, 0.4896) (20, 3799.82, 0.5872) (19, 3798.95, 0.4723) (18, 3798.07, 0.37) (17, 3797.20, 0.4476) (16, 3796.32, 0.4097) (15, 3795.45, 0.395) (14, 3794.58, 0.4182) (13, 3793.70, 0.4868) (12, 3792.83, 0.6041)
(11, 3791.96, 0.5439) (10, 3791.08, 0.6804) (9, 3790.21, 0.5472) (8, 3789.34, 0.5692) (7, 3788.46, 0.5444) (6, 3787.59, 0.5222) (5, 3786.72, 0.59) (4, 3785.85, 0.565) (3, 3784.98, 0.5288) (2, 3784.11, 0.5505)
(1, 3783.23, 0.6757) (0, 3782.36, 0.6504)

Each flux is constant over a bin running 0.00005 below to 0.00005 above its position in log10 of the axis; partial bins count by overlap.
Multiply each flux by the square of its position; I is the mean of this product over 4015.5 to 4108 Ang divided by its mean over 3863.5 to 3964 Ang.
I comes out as 1.78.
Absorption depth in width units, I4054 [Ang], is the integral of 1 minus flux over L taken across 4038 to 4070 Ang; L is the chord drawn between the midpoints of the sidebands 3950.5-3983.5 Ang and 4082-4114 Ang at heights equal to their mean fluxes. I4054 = -3.7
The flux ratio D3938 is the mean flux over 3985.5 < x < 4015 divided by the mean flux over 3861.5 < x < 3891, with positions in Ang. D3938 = 1.8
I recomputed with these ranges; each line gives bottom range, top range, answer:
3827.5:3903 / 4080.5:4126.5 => 2.07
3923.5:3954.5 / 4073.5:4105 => 2.03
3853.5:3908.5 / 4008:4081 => 1.86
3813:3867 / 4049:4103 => 2.14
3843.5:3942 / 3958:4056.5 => 1.66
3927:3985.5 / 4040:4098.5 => 1.82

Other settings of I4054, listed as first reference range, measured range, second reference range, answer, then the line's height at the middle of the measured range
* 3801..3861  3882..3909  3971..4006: 1.0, 0.585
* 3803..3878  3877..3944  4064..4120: 7.8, 0.588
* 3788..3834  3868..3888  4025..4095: 3.9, 0.593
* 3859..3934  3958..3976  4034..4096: 6.4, 0.677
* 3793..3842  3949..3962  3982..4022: 2.0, 0.779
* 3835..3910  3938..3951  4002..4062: 3.1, 0.692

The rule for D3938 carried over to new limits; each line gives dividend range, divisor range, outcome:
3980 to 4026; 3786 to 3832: 1.79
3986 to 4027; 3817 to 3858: 2.03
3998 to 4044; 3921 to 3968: 1.89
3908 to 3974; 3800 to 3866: 1.08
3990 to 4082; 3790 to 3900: 1.83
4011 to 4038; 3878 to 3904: 1.76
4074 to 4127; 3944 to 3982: 1.58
